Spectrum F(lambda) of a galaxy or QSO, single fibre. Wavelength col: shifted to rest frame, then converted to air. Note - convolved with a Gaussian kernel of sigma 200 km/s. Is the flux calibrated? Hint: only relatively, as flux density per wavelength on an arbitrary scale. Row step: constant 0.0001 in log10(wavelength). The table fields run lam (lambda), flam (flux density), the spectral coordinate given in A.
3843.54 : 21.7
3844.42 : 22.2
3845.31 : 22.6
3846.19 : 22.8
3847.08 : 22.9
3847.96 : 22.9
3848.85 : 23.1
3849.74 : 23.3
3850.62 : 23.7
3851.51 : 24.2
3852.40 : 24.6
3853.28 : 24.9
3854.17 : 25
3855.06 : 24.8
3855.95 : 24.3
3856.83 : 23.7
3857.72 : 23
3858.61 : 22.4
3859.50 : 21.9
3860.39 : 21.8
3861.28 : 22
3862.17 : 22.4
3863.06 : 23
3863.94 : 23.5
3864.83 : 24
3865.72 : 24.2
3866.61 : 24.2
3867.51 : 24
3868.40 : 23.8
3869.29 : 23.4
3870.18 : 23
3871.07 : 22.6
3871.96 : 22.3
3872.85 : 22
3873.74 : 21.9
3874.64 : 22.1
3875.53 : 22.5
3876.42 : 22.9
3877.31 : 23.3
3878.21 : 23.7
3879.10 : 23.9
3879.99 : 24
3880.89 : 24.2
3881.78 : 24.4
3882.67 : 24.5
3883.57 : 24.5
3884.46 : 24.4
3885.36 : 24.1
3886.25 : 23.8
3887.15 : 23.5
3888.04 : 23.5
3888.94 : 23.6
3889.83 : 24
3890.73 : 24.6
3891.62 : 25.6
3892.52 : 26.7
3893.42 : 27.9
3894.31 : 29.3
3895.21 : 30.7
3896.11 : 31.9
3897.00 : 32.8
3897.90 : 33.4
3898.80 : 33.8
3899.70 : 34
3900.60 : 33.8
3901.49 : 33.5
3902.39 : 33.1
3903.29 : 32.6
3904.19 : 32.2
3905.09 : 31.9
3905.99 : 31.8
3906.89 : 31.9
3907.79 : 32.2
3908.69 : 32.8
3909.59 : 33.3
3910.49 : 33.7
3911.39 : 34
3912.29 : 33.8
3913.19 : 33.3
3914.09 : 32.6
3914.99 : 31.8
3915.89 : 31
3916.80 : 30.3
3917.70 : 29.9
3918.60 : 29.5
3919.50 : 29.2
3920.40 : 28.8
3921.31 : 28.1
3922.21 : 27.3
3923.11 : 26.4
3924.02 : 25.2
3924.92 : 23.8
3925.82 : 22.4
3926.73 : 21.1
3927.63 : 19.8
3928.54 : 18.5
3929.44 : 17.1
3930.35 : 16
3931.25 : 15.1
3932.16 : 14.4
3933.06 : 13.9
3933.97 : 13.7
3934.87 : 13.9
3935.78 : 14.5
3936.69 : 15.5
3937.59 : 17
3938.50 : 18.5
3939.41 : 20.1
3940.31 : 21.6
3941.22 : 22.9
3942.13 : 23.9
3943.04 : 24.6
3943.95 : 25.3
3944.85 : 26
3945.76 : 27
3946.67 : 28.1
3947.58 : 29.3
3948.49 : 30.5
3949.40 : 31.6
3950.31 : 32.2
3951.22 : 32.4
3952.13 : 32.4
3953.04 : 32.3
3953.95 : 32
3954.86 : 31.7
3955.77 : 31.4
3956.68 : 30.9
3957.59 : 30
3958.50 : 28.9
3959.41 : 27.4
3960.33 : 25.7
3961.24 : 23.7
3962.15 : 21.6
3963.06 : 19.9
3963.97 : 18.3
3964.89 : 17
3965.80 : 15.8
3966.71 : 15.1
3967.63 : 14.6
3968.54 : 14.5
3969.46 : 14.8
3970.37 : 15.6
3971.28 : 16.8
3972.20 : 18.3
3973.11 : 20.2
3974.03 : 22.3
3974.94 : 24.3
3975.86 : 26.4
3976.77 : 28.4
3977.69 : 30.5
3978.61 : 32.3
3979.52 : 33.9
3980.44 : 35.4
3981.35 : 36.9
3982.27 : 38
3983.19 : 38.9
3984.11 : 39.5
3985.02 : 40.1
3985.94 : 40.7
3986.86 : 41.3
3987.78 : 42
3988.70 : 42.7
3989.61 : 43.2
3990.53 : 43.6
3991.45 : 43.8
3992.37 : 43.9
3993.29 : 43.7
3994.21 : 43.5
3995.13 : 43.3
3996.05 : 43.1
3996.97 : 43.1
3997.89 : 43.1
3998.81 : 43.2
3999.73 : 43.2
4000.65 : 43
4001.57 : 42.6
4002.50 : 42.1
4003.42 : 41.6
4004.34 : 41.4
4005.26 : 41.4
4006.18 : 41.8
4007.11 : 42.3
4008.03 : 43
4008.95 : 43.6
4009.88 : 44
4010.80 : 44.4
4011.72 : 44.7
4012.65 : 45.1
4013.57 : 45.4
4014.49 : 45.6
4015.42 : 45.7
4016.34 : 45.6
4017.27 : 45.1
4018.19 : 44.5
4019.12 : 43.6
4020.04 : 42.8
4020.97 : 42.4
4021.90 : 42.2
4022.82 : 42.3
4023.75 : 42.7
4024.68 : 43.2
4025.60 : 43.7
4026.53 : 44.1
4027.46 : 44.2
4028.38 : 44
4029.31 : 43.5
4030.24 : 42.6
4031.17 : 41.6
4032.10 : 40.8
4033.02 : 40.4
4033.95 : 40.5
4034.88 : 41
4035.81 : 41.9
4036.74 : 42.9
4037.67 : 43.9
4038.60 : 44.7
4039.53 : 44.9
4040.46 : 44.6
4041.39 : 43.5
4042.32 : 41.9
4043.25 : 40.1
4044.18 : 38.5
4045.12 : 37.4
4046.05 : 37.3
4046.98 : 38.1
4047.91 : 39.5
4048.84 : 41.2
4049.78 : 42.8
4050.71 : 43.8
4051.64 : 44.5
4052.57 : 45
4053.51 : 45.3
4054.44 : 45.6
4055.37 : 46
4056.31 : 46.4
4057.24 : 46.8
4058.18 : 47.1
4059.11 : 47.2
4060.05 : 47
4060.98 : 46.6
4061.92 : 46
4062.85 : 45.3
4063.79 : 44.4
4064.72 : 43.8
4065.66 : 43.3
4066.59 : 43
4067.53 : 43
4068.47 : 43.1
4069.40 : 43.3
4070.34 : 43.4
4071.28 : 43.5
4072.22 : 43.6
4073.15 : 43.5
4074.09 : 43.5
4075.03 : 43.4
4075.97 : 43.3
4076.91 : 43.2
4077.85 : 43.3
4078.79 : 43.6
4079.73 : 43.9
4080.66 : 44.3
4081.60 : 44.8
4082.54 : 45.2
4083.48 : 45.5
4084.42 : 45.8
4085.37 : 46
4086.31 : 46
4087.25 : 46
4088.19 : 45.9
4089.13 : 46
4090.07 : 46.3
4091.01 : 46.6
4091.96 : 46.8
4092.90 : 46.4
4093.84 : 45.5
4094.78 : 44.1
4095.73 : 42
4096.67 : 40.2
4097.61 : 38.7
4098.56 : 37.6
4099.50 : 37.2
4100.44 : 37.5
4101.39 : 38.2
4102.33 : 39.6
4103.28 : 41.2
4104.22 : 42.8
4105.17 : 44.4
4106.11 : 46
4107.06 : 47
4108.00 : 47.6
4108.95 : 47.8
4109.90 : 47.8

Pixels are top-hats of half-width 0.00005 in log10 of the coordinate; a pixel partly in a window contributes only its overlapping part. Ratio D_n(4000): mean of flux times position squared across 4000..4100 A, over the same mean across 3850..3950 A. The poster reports 1.85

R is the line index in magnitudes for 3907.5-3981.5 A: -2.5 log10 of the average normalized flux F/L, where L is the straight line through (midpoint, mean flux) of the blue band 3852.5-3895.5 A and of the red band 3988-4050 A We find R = 0.293 mag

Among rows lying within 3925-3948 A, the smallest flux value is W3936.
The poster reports 13.7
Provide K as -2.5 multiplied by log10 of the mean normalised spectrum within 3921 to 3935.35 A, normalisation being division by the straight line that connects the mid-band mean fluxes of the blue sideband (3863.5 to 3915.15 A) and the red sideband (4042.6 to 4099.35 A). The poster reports 0.49 mag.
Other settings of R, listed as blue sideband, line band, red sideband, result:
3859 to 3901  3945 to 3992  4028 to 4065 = 0.20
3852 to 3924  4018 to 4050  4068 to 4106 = -0.08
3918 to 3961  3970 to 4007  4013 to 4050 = -0.08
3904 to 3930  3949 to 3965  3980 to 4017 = 0.25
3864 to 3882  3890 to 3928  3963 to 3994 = -0.17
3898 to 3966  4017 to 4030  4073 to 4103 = -0.19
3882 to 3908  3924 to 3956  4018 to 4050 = 0.40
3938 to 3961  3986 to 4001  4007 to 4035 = -0.15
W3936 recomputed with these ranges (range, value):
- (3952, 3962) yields 23.7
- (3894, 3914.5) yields 29.3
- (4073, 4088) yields 43.2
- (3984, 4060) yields 37.3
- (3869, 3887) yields 21.9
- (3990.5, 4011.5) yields 41.4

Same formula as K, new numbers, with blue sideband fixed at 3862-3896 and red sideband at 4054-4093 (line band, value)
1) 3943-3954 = 0.07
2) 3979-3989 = -0.10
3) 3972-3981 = 0.25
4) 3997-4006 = -0.14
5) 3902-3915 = -0.20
